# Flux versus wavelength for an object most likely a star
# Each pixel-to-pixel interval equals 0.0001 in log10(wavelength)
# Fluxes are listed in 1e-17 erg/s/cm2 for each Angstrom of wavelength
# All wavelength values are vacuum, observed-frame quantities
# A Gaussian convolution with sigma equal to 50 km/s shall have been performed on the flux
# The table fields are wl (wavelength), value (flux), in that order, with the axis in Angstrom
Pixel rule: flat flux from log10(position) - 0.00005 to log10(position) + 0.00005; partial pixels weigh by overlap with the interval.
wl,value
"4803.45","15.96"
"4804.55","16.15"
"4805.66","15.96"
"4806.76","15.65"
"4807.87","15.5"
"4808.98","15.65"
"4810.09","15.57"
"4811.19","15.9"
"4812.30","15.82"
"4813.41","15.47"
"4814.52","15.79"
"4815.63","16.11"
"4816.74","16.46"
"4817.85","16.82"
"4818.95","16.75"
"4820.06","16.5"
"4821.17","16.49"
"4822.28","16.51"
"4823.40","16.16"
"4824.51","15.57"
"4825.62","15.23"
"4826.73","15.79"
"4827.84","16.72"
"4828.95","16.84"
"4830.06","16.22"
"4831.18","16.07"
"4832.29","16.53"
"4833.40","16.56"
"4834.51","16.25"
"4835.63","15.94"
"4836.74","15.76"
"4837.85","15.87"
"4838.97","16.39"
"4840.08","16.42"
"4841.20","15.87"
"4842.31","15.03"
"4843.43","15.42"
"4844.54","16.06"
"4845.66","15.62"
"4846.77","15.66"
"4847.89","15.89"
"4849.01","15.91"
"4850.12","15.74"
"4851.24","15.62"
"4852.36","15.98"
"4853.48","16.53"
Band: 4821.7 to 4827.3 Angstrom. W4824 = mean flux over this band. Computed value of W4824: 15.8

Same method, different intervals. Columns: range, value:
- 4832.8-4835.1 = 16.4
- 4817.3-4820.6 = 16.7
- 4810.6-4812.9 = 15.9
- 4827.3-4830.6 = 16.6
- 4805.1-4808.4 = 15.7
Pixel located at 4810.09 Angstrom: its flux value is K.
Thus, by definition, 15.57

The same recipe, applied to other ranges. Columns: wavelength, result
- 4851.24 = 15.62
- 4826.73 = 15.79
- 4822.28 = 16.51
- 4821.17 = 16.49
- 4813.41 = 15.47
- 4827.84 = 16.72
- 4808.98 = 15.65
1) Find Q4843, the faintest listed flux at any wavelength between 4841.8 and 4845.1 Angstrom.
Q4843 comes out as 15.03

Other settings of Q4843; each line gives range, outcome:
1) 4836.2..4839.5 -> 15.76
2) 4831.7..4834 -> 16.53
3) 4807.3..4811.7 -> 15.5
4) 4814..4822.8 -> 15.79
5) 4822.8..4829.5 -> 15.23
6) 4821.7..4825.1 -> 15.57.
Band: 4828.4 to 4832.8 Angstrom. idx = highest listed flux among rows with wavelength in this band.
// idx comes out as 16.84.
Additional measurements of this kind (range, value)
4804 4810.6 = 16.15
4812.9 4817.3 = 16.46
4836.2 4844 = 16.42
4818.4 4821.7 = 16.75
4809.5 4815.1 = 15.9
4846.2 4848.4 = 15.89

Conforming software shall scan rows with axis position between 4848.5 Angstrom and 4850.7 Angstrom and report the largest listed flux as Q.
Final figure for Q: 15.91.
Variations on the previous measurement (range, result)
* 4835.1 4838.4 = 15.94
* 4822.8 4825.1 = 16.16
